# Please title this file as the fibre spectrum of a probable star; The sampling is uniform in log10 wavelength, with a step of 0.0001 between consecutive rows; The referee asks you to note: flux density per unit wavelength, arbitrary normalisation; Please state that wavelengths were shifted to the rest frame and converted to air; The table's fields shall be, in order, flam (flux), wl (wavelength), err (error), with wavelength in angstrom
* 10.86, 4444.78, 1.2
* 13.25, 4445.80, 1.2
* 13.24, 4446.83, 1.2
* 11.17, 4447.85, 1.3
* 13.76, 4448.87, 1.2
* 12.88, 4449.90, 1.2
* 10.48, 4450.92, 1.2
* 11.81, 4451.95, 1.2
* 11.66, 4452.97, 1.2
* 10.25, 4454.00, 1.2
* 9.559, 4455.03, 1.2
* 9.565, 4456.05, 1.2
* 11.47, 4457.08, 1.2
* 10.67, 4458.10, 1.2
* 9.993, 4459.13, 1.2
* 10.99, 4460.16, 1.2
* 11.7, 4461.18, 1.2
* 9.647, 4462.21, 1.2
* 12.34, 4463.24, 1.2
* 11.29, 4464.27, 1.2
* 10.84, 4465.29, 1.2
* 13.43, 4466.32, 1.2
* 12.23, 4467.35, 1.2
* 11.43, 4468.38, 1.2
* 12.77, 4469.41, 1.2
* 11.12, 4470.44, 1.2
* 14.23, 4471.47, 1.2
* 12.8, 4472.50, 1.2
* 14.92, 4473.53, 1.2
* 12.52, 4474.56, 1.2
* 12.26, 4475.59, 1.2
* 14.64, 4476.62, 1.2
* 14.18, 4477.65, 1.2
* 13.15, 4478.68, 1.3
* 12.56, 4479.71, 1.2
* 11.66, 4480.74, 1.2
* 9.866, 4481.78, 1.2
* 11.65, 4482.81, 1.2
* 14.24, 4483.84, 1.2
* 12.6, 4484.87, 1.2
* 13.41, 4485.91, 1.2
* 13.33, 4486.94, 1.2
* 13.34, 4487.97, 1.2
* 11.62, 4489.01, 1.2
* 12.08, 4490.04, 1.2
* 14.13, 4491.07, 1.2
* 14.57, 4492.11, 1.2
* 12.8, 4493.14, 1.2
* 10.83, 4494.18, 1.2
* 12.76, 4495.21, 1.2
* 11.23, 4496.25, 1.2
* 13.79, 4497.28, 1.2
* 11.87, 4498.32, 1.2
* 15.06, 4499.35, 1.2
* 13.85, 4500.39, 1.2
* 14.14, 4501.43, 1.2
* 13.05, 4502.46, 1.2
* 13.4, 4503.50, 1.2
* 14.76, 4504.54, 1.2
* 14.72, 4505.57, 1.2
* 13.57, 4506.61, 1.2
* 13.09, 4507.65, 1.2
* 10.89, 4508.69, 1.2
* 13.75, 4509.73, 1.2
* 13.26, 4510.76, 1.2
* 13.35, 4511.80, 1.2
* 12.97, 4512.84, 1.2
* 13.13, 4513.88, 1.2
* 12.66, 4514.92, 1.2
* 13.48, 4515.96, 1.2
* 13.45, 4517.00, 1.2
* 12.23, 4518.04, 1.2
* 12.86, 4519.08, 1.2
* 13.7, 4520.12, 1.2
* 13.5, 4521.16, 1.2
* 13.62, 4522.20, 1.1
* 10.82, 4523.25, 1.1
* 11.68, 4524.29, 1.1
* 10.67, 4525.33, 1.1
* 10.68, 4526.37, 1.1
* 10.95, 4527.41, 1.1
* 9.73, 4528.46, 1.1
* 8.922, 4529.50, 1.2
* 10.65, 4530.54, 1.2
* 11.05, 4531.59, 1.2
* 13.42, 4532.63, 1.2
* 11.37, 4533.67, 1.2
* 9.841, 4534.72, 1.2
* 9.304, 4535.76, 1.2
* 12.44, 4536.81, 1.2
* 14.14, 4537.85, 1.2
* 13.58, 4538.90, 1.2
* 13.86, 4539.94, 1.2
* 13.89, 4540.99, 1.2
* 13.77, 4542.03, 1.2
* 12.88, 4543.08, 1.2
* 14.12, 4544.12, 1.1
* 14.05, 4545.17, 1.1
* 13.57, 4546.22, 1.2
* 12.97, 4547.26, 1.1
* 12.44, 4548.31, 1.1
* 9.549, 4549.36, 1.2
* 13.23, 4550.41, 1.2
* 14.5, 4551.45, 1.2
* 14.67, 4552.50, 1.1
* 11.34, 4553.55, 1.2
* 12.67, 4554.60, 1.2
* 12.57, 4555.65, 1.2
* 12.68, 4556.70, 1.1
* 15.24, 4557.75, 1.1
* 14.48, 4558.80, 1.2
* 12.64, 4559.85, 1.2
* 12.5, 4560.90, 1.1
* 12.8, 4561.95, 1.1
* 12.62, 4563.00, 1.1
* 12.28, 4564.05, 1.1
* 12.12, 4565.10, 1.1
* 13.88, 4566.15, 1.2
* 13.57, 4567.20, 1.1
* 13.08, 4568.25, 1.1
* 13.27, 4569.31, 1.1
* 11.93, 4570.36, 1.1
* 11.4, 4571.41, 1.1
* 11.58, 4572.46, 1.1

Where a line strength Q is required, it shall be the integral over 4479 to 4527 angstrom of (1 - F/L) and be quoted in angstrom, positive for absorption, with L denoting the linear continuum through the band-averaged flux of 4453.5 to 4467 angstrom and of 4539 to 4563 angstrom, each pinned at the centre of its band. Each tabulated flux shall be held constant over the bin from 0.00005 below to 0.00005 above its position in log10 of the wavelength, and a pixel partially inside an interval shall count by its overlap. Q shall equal -3.4 angstrom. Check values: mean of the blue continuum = 10.9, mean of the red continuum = 13.2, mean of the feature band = 12.8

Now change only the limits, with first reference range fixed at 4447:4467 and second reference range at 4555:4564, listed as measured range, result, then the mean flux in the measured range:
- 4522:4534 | 1.44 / 11.1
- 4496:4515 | -1.84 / 13.3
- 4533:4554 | 0.10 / 12.8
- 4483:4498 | -1.24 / 12.9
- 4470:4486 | -1.64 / 12.9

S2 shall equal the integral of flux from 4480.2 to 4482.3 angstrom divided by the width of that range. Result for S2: 10.8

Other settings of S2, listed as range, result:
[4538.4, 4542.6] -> 13.8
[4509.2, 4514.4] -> 13.3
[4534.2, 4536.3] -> 9.58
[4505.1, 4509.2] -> 13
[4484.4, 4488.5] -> 13.2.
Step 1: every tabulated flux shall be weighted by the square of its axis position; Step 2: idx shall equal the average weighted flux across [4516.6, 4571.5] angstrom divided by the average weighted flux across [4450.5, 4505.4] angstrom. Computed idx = 1.0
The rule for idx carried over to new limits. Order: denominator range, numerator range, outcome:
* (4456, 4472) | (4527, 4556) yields 1.11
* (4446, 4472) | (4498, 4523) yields 1.18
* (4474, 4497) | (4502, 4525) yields 1.04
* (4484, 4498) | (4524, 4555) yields 0.97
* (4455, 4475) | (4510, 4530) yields 1.07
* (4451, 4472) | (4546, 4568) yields 1.19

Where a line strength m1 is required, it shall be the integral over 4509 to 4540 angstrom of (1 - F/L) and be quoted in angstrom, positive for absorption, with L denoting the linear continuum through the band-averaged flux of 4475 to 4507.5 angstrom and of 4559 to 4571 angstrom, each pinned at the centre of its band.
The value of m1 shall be 2.0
